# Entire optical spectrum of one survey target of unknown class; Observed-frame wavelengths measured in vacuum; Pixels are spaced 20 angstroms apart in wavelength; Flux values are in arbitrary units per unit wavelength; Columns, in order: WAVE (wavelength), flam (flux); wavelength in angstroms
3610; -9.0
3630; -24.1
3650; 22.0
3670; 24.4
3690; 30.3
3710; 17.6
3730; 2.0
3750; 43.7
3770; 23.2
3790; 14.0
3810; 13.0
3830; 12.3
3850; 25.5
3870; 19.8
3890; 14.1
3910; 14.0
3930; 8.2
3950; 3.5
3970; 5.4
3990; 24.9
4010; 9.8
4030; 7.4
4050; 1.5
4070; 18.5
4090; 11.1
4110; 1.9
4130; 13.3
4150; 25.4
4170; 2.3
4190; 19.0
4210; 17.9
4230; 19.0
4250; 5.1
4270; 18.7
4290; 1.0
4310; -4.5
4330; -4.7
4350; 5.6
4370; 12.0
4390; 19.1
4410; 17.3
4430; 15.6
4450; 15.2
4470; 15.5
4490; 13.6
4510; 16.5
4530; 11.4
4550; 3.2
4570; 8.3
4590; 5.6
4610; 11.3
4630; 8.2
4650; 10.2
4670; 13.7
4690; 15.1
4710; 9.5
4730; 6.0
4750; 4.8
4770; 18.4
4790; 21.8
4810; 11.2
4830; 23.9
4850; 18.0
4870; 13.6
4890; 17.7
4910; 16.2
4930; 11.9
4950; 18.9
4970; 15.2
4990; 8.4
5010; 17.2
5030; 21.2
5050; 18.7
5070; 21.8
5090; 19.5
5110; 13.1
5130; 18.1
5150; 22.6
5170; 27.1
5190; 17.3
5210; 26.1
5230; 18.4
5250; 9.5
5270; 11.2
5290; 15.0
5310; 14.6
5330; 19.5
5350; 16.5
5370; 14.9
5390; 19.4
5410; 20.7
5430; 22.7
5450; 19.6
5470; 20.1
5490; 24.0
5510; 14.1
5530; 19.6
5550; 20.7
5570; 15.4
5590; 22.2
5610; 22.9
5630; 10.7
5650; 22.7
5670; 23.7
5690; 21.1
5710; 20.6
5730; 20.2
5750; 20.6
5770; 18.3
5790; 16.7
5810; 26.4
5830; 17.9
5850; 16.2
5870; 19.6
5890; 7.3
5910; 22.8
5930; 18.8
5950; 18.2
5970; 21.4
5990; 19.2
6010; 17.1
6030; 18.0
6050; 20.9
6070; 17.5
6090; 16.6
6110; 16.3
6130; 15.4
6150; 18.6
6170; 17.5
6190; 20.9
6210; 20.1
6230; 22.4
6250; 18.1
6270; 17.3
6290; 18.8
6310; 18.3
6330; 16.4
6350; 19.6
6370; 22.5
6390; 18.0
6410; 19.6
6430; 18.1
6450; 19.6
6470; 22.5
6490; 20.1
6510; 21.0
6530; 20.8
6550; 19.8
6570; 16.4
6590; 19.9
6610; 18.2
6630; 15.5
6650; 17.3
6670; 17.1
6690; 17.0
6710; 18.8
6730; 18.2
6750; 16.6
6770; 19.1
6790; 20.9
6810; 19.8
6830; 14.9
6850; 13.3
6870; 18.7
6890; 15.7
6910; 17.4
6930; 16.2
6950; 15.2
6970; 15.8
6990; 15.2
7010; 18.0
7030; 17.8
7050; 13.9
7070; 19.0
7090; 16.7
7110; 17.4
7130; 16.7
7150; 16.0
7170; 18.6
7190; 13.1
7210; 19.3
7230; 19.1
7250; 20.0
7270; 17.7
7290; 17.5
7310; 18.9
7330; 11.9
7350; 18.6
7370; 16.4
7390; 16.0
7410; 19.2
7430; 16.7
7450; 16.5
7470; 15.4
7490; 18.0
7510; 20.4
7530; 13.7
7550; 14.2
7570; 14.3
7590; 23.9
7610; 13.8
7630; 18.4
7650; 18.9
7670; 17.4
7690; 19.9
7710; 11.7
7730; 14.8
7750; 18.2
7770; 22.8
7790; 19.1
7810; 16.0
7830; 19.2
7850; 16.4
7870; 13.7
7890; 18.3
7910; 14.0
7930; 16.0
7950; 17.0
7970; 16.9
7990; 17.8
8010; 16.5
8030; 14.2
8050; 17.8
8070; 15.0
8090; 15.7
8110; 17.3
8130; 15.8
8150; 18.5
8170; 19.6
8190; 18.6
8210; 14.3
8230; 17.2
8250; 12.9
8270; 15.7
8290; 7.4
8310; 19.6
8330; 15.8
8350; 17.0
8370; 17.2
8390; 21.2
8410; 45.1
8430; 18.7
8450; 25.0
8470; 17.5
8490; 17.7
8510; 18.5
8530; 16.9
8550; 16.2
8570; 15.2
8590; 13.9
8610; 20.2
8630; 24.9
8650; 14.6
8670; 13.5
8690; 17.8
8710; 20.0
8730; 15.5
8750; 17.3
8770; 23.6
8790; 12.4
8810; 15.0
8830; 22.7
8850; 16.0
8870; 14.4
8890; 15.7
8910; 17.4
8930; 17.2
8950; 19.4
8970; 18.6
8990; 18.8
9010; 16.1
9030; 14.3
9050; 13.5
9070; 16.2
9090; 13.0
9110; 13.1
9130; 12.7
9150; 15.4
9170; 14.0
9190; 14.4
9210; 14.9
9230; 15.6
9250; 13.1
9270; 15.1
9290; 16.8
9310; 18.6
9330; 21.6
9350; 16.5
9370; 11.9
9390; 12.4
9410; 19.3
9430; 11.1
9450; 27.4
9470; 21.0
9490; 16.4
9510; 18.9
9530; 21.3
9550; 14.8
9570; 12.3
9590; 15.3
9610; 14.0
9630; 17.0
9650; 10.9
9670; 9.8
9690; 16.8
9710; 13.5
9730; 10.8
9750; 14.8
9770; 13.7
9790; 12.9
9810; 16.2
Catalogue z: 0.28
